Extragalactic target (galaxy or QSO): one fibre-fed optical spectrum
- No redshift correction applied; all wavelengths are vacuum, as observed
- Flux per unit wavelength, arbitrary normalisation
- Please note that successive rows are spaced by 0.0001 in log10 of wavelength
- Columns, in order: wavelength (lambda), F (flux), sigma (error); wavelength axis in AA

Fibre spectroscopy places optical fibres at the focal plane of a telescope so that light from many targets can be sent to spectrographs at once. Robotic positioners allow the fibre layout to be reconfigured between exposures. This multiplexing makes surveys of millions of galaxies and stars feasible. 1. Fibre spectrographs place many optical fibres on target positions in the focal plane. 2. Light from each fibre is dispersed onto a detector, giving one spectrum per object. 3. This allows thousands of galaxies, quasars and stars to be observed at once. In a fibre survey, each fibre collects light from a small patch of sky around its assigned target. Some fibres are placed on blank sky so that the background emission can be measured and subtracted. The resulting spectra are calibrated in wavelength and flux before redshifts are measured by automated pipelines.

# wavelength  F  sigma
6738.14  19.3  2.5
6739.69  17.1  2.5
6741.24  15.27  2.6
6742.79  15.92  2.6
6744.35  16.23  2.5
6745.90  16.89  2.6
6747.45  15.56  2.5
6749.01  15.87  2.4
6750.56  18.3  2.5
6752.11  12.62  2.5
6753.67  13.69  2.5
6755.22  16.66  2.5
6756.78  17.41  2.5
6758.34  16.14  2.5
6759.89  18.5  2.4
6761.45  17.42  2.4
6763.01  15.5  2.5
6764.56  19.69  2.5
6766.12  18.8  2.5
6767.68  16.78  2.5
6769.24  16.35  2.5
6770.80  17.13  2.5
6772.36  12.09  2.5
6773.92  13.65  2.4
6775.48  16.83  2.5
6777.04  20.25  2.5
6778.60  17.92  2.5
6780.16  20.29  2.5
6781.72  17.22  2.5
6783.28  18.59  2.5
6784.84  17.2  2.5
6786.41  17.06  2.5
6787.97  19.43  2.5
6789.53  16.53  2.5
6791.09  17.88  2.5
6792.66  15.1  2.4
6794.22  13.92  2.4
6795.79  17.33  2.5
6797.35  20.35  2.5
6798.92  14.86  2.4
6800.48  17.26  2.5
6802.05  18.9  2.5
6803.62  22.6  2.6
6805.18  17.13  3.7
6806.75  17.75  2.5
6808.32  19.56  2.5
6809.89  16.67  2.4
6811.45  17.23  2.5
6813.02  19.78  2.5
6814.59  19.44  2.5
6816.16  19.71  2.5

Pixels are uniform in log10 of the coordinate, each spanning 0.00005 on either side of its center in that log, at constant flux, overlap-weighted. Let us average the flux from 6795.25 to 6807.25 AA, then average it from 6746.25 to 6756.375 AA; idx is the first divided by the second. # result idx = 1.17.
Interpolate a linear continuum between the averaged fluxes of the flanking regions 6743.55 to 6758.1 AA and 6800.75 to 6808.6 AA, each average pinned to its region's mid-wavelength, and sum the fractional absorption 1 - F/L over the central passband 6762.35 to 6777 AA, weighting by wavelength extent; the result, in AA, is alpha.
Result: 0.4 AA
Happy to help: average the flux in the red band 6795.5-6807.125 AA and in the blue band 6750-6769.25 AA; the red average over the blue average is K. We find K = 1.1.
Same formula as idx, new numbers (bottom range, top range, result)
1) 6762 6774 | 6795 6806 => 1.12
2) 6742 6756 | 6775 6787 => 1.16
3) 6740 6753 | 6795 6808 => 1.15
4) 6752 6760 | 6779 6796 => 1.09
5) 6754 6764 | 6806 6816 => 1.10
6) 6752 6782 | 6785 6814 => 1.05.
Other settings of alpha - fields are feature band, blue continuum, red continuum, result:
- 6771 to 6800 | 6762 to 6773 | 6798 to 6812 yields 0.5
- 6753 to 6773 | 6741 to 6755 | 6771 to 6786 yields -0.4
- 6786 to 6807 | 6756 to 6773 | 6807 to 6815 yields 0.5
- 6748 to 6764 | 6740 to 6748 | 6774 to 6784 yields 0.5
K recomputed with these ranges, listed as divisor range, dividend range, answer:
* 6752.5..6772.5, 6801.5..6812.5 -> 1.11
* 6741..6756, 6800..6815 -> 1.19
